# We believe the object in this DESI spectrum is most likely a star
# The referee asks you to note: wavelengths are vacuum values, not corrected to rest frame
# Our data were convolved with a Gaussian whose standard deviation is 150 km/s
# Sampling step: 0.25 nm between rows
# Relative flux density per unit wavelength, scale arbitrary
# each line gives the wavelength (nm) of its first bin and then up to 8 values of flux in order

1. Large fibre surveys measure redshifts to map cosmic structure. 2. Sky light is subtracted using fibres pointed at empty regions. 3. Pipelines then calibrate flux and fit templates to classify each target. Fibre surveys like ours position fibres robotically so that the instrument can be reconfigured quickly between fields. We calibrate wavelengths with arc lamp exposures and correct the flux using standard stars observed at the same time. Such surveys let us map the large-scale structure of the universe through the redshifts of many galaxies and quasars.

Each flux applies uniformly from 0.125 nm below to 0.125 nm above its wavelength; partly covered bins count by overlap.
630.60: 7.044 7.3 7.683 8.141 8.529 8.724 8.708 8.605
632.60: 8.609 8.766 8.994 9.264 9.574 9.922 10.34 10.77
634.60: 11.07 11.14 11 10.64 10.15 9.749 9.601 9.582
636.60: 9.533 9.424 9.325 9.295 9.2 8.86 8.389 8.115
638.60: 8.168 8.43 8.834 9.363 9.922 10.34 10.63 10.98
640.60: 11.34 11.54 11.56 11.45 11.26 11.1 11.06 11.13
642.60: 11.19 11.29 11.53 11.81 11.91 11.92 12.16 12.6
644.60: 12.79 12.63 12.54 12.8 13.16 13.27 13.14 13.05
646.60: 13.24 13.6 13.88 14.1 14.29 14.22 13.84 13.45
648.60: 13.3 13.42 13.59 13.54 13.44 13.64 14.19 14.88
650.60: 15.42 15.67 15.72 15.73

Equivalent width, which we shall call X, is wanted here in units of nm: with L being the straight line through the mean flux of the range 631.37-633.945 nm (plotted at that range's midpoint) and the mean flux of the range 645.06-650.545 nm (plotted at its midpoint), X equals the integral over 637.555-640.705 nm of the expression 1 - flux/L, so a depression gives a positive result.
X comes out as 0.44 nm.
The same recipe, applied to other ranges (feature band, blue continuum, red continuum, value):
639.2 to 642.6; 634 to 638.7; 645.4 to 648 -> 0.15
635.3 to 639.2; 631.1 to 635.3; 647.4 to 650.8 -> 0.52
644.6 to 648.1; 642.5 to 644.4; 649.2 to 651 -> -0.12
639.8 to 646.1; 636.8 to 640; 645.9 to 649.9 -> -0.33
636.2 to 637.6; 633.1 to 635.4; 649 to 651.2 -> 0.20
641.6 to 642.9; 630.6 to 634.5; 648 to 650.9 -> 0.07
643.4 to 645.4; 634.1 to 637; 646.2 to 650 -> 0.04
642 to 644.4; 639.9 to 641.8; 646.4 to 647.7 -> 0.11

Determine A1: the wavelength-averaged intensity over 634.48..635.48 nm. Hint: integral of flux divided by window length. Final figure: 11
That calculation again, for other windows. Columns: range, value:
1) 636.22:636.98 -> 9.51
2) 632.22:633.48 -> 8.85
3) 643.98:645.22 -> 12.5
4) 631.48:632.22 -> 8.65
